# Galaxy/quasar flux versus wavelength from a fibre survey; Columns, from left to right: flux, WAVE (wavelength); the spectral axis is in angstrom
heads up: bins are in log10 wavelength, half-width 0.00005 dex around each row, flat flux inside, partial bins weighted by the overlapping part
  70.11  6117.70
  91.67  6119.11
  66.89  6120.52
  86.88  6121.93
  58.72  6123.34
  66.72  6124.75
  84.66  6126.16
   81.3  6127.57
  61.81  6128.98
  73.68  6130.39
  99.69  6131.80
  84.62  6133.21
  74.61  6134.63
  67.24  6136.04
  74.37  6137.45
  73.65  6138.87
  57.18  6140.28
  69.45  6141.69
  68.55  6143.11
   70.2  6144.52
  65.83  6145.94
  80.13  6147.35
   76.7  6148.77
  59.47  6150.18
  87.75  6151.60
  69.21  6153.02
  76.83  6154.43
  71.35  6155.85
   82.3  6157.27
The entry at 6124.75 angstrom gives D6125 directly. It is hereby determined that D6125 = 66.72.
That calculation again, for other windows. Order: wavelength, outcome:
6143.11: 68.55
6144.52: 70.2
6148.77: 76.7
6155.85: 71.35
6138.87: 73.65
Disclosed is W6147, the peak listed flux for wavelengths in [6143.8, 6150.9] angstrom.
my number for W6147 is 80.13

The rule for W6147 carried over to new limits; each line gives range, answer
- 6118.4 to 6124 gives 91.67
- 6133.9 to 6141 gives 74.61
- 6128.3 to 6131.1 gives 73.68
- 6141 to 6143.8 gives 69.45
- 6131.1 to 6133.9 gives 99.69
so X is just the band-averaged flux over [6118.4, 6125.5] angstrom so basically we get 74.2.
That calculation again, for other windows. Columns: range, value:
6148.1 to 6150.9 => 68.1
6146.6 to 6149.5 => 78.2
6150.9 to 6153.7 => 78.5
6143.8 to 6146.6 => 68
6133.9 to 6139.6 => 72.4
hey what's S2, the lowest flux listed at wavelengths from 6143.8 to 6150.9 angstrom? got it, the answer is 59.47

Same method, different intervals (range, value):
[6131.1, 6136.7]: 67.24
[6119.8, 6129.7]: 58.72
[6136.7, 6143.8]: 57.18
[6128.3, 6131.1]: 61.81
